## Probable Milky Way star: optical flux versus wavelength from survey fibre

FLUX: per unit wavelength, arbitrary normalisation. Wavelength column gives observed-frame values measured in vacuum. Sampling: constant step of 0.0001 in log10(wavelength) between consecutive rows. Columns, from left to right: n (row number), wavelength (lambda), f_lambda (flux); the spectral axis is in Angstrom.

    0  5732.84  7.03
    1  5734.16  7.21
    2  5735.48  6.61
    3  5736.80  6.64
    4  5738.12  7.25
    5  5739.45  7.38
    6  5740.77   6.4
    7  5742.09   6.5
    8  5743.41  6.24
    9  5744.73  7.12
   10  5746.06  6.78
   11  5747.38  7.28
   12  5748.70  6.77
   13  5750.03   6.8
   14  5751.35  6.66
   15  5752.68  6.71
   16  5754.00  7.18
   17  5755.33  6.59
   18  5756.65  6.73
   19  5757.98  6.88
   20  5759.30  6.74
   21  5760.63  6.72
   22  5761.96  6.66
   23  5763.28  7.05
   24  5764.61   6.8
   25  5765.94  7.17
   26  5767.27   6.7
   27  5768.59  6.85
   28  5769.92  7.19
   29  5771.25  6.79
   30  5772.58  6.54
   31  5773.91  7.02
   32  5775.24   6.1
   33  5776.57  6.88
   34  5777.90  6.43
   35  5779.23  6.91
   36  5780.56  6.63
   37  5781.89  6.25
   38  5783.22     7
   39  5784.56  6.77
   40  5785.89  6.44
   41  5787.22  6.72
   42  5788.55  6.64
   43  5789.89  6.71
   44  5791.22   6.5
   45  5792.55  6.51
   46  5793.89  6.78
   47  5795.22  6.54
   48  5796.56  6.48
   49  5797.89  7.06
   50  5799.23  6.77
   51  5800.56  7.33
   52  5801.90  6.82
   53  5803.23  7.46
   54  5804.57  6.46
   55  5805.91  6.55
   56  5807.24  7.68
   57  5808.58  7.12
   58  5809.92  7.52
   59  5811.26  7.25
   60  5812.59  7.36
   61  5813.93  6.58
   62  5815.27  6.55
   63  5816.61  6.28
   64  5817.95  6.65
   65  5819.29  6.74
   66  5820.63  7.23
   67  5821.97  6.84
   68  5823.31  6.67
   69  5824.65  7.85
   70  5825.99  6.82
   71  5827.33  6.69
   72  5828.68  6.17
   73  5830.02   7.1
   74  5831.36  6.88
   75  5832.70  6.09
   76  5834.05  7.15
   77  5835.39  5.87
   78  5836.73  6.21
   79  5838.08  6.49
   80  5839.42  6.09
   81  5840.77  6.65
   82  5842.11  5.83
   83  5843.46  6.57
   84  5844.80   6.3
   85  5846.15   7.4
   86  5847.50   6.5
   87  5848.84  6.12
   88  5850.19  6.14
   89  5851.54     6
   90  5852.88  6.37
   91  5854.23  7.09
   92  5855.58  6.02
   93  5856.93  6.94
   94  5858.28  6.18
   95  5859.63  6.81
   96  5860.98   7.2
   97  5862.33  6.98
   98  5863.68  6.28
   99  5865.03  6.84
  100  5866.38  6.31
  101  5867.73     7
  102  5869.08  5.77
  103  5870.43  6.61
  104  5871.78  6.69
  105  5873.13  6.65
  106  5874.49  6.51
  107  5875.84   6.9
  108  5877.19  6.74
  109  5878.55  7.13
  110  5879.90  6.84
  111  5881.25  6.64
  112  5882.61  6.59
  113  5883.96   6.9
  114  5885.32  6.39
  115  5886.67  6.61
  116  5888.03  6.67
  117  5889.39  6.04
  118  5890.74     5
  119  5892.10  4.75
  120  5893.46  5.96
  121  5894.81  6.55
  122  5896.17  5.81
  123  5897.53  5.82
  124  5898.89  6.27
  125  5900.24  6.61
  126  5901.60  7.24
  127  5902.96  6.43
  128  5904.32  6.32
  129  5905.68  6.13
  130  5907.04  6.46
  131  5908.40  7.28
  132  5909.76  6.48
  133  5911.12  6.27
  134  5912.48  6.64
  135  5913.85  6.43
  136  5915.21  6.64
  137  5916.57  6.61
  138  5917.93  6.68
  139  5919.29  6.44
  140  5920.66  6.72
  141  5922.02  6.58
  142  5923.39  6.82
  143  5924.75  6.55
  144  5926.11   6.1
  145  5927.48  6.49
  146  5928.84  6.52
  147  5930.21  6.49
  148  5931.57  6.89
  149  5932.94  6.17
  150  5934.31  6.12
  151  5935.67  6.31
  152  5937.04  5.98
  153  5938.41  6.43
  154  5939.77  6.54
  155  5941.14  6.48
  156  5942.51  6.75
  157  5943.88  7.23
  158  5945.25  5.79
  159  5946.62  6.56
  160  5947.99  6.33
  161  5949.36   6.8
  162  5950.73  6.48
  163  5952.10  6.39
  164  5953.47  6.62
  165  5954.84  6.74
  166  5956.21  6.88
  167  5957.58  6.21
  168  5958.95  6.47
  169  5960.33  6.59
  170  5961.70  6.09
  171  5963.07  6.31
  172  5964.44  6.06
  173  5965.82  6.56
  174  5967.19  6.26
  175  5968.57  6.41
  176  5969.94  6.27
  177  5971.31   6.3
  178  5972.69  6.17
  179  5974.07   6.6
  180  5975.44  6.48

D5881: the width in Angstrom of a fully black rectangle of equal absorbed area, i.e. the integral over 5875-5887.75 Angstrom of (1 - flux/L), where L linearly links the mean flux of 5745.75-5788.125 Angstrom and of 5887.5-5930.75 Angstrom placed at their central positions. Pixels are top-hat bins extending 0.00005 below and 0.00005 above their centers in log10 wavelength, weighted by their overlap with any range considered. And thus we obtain -0.6 Angstrom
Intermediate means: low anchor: 6.77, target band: 6.74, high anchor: 6.37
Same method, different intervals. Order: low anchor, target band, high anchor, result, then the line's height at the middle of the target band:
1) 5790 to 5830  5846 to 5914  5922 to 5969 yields 1.9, 6.66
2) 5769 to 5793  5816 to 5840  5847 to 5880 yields -0.1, 6.62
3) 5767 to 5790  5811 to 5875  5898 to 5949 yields 0.1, 6.61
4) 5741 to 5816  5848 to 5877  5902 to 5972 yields 0.4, 6.63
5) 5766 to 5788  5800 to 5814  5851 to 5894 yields -1.0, 6.64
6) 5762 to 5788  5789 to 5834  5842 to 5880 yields -1.2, 6.68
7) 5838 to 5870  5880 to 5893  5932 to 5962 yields 0.6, 6.48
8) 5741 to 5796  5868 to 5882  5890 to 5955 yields -0.3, 6.51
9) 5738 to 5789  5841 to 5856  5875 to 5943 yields 0.4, 6.58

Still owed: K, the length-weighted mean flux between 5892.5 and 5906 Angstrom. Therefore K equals 6.29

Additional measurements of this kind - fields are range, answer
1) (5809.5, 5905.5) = 6.54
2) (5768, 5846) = 6.73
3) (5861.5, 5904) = 6.44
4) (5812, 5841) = 6.68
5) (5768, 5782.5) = 6.69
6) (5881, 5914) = 6.32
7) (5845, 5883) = 6.61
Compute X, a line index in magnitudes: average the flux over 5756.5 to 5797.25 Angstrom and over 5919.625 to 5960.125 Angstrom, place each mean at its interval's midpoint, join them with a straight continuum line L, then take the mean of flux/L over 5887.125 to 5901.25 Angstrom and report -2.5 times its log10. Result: 0.10 mag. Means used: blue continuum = 6.71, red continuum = 6.5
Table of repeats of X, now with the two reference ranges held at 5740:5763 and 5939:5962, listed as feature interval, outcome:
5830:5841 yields 0.03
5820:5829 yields -0.04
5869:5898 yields 0.04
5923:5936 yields 0.02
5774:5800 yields 0.01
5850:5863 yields 0.01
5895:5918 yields 0.02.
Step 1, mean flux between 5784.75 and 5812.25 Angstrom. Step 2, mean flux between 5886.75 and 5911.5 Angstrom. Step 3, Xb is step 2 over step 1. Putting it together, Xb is 0.91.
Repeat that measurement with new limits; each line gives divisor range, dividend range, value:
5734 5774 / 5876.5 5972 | 0.94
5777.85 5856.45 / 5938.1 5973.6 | 0.96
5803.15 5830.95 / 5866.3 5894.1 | 0.93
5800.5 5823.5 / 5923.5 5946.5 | 0.93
